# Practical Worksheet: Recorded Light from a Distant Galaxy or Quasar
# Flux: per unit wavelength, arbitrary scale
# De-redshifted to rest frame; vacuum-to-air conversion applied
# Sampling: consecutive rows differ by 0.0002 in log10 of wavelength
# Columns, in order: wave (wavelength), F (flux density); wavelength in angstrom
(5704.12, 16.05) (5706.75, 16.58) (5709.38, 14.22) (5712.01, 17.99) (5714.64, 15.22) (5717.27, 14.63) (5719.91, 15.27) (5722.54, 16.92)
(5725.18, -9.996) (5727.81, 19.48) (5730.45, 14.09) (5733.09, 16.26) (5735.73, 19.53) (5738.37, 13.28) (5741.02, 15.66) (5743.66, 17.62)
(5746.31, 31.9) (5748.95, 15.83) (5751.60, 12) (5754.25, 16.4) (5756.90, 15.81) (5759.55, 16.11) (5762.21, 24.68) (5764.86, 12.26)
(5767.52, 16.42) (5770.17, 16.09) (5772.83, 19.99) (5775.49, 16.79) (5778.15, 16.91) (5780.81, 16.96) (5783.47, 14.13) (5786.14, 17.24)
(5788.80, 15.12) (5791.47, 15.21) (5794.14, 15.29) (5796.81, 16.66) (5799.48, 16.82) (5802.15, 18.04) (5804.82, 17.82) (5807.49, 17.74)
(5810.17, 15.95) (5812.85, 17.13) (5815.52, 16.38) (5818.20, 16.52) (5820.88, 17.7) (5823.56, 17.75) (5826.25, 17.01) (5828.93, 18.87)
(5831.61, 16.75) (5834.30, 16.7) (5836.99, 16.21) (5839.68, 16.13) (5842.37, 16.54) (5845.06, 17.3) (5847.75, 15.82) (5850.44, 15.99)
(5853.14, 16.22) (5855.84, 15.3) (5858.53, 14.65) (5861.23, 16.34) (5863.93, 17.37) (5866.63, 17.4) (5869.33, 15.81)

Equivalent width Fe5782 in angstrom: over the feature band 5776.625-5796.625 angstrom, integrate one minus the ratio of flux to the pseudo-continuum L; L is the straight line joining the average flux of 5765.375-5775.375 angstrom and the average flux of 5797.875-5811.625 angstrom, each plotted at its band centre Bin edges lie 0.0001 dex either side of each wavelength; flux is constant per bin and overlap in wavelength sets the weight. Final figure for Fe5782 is 1.4 angstrom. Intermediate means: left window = 17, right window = 17.3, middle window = 15.9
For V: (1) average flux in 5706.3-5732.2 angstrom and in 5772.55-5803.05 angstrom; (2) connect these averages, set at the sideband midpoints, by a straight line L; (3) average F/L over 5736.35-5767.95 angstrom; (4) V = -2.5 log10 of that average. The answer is -0.17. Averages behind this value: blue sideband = 13.4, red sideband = 16.5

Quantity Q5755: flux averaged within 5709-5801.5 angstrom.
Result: 16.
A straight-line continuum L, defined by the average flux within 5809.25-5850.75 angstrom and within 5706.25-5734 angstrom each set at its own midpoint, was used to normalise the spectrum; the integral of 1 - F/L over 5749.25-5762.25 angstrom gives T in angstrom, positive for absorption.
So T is -1.3 angstrom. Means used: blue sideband 13.6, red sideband 16.8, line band 16.1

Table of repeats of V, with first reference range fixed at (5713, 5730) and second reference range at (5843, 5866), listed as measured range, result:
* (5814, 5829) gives -0.14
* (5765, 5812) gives -0.17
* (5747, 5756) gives -0.22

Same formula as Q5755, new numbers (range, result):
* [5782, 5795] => 15.4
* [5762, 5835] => 16.8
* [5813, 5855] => 16.8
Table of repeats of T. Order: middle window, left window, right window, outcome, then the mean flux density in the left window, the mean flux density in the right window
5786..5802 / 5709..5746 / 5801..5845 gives 0.26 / 14.8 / 17.1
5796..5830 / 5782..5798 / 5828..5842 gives -2.14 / 15.6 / 16.8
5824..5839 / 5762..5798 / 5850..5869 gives -0.77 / 16.4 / 16.2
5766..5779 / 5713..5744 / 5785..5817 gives -1.35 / 13.9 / 16.6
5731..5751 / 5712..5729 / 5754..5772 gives -4.92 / 12.3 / 16.9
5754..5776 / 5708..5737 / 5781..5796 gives -3.28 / 14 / 15.6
